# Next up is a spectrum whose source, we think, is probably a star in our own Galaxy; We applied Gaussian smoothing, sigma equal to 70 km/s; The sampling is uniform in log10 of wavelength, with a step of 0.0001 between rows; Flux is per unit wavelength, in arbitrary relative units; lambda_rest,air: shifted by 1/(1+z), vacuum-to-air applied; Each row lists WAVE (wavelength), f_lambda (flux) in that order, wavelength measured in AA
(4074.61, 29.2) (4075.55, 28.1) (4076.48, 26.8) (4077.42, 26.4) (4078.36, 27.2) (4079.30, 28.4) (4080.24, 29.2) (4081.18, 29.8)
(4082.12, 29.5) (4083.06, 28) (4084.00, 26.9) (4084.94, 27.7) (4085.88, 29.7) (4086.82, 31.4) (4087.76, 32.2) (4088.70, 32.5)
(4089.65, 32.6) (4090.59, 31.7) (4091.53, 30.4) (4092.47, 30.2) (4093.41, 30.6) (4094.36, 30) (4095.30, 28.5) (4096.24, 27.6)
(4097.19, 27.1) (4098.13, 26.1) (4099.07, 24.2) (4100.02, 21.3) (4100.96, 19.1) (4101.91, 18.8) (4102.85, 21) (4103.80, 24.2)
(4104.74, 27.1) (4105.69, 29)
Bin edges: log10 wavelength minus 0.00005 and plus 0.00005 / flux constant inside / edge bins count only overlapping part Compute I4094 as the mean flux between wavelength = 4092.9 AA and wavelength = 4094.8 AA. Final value 30.2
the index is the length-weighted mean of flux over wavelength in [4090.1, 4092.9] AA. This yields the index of 30.9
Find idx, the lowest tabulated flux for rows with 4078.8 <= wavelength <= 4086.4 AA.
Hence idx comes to 26.9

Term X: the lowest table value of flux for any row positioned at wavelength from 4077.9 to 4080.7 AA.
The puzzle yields 27.2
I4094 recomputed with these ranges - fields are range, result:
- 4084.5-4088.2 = 30.3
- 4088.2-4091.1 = 32.2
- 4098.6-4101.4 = 21.6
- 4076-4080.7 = 27.6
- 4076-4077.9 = 26.7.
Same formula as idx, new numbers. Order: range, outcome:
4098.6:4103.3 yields 18.8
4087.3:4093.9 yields 30.2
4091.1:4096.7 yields 27.6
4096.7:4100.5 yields 21.3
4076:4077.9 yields 26.4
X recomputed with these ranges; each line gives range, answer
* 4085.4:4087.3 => 29.7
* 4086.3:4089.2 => 31.4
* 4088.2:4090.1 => 32.5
